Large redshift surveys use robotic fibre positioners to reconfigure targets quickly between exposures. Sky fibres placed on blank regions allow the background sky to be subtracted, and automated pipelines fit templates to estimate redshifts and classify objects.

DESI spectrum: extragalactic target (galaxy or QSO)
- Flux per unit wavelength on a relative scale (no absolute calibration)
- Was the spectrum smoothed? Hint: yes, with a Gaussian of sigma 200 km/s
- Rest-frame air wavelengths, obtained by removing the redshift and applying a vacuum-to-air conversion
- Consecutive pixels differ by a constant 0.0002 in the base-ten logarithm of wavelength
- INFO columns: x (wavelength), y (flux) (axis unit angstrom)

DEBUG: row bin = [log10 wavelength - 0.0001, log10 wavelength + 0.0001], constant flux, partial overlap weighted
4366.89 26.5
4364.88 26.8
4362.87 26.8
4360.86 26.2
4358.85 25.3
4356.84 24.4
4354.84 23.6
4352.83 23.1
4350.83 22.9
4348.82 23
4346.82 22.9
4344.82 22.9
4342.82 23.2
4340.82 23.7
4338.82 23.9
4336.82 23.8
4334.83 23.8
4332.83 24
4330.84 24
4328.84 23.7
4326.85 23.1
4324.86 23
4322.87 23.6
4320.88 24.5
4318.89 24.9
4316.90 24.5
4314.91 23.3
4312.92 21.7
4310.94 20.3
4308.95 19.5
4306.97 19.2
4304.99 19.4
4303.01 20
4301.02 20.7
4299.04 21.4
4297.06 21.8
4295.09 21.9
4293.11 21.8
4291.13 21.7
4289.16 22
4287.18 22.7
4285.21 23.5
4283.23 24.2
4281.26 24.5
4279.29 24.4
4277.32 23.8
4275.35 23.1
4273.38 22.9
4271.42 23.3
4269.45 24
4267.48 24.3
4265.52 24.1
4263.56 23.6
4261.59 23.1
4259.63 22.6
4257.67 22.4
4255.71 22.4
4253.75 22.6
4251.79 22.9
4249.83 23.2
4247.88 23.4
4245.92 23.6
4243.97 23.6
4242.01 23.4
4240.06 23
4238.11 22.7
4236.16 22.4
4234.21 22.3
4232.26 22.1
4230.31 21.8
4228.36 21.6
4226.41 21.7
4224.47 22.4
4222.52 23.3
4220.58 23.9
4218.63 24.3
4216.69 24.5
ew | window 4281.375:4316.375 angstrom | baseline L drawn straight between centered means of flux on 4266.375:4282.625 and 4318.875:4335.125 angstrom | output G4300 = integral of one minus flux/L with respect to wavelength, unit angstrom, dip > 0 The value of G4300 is 3.2 angstrom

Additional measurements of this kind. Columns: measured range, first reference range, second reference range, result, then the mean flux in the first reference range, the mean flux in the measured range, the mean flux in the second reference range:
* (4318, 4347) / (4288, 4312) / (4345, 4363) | -1.2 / 20.8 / 23.7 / 24.1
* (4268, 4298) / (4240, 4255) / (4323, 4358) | 0.3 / 23.2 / 23.1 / 23.5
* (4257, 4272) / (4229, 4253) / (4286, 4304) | -0.8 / 22.8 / 23.4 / 21.6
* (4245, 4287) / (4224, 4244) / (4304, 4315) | -3.7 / 22.4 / 23.4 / 20.4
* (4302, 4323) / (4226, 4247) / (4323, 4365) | 1.5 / 22.6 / 21.8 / 23.9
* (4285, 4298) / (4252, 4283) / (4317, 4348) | 0.8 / 23.4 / 22.1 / 23.7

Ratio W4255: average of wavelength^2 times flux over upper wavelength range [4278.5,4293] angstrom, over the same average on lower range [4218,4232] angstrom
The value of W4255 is 1.1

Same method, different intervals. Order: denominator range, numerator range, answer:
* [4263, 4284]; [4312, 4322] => 1.02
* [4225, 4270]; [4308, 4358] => 1.06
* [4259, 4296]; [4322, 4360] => 1.05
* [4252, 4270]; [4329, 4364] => 1.08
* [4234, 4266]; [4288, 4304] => 0.95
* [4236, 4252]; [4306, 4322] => 0.99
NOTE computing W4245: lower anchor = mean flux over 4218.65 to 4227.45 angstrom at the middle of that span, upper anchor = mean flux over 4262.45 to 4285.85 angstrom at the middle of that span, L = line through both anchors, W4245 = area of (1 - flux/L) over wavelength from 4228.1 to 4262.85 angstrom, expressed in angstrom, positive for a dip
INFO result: 0.9 angstrom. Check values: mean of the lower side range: 23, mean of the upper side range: 23.8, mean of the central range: 22.8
